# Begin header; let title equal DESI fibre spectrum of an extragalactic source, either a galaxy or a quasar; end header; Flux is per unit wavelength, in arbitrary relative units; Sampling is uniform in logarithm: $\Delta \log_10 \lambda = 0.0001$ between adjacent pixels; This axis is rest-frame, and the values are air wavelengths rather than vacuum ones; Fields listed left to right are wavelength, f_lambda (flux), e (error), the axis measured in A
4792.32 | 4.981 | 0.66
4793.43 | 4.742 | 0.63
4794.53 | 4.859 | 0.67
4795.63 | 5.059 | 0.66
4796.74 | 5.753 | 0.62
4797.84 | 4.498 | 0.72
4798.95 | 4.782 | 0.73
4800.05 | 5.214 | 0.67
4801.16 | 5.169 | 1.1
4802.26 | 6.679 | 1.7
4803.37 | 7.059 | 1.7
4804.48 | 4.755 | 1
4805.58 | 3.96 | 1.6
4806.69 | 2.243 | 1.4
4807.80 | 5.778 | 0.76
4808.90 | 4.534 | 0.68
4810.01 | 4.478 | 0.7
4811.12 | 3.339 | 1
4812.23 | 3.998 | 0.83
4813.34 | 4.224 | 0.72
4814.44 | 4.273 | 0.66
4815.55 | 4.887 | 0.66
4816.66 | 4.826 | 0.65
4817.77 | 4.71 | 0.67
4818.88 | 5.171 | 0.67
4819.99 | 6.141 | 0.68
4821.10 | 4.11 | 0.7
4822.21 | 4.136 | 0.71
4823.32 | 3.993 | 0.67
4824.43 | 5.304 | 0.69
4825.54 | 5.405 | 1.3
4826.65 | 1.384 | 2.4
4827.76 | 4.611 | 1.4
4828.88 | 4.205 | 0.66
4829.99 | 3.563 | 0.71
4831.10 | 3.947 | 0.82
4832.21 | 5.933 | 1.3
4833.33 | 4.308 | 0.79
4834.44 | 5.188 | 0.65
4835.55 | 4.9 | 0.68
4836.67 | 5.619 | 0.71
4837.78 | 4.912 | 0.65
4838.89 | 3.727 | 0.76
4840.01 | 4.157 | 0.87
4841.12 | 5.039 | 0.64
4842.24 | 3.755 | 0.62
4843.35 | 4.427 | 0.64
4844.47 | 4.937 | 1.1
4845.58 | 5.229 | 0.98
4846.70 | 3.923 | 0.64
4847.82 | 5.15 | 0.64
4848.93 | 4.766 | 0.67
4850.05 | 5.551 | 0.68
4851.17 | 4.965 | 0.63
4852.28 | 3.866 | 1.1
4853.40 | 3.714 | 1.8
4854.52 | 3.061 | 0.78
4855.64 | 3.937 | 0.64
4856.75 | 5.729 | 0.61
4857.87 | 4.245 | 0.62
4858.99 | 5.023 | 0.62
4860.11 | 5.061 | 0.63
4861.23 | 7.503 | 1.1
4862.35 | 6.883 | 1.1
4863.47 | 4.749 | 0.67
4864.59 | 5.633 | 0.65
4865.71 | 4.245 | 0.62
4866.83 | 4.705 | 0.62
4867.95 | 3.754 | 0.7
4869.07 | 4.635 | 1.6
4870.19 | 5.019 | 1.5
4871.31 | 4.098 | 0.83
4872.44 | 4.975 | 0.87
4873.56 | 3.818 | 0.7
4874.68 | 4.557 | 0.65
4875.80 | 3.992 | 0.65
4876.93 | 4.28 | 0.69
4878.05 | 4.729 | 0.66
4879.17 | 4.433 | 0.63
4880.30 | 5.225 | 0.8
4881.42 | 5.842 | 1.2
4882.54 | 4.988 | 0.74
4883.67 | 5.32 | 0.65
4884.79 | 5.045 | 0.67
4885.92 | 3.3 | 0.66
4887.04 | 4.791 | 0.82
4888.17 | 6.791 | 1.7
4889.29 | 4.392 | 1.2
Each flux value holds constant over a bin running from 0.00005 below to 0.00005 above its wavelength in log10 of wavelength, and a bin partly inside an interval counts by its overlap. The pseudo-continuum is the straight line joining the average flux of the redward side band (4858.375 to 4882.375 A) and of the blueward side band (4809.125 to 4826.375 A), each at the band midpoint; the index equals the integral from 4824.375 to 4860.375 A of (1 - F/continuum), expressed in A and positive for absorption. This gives 1.5 A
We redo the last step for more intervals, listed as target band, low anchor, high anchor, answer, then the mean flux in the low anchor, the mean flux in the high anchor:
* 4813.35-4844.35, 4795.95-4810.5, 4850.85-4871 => 2.3 A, 4.99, 4.81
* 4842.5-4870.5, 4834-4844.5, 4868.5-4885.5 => -0.8 A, 4.65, 4.72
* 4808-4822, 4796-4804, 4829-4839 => 1.6 A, 5.57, 4.7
